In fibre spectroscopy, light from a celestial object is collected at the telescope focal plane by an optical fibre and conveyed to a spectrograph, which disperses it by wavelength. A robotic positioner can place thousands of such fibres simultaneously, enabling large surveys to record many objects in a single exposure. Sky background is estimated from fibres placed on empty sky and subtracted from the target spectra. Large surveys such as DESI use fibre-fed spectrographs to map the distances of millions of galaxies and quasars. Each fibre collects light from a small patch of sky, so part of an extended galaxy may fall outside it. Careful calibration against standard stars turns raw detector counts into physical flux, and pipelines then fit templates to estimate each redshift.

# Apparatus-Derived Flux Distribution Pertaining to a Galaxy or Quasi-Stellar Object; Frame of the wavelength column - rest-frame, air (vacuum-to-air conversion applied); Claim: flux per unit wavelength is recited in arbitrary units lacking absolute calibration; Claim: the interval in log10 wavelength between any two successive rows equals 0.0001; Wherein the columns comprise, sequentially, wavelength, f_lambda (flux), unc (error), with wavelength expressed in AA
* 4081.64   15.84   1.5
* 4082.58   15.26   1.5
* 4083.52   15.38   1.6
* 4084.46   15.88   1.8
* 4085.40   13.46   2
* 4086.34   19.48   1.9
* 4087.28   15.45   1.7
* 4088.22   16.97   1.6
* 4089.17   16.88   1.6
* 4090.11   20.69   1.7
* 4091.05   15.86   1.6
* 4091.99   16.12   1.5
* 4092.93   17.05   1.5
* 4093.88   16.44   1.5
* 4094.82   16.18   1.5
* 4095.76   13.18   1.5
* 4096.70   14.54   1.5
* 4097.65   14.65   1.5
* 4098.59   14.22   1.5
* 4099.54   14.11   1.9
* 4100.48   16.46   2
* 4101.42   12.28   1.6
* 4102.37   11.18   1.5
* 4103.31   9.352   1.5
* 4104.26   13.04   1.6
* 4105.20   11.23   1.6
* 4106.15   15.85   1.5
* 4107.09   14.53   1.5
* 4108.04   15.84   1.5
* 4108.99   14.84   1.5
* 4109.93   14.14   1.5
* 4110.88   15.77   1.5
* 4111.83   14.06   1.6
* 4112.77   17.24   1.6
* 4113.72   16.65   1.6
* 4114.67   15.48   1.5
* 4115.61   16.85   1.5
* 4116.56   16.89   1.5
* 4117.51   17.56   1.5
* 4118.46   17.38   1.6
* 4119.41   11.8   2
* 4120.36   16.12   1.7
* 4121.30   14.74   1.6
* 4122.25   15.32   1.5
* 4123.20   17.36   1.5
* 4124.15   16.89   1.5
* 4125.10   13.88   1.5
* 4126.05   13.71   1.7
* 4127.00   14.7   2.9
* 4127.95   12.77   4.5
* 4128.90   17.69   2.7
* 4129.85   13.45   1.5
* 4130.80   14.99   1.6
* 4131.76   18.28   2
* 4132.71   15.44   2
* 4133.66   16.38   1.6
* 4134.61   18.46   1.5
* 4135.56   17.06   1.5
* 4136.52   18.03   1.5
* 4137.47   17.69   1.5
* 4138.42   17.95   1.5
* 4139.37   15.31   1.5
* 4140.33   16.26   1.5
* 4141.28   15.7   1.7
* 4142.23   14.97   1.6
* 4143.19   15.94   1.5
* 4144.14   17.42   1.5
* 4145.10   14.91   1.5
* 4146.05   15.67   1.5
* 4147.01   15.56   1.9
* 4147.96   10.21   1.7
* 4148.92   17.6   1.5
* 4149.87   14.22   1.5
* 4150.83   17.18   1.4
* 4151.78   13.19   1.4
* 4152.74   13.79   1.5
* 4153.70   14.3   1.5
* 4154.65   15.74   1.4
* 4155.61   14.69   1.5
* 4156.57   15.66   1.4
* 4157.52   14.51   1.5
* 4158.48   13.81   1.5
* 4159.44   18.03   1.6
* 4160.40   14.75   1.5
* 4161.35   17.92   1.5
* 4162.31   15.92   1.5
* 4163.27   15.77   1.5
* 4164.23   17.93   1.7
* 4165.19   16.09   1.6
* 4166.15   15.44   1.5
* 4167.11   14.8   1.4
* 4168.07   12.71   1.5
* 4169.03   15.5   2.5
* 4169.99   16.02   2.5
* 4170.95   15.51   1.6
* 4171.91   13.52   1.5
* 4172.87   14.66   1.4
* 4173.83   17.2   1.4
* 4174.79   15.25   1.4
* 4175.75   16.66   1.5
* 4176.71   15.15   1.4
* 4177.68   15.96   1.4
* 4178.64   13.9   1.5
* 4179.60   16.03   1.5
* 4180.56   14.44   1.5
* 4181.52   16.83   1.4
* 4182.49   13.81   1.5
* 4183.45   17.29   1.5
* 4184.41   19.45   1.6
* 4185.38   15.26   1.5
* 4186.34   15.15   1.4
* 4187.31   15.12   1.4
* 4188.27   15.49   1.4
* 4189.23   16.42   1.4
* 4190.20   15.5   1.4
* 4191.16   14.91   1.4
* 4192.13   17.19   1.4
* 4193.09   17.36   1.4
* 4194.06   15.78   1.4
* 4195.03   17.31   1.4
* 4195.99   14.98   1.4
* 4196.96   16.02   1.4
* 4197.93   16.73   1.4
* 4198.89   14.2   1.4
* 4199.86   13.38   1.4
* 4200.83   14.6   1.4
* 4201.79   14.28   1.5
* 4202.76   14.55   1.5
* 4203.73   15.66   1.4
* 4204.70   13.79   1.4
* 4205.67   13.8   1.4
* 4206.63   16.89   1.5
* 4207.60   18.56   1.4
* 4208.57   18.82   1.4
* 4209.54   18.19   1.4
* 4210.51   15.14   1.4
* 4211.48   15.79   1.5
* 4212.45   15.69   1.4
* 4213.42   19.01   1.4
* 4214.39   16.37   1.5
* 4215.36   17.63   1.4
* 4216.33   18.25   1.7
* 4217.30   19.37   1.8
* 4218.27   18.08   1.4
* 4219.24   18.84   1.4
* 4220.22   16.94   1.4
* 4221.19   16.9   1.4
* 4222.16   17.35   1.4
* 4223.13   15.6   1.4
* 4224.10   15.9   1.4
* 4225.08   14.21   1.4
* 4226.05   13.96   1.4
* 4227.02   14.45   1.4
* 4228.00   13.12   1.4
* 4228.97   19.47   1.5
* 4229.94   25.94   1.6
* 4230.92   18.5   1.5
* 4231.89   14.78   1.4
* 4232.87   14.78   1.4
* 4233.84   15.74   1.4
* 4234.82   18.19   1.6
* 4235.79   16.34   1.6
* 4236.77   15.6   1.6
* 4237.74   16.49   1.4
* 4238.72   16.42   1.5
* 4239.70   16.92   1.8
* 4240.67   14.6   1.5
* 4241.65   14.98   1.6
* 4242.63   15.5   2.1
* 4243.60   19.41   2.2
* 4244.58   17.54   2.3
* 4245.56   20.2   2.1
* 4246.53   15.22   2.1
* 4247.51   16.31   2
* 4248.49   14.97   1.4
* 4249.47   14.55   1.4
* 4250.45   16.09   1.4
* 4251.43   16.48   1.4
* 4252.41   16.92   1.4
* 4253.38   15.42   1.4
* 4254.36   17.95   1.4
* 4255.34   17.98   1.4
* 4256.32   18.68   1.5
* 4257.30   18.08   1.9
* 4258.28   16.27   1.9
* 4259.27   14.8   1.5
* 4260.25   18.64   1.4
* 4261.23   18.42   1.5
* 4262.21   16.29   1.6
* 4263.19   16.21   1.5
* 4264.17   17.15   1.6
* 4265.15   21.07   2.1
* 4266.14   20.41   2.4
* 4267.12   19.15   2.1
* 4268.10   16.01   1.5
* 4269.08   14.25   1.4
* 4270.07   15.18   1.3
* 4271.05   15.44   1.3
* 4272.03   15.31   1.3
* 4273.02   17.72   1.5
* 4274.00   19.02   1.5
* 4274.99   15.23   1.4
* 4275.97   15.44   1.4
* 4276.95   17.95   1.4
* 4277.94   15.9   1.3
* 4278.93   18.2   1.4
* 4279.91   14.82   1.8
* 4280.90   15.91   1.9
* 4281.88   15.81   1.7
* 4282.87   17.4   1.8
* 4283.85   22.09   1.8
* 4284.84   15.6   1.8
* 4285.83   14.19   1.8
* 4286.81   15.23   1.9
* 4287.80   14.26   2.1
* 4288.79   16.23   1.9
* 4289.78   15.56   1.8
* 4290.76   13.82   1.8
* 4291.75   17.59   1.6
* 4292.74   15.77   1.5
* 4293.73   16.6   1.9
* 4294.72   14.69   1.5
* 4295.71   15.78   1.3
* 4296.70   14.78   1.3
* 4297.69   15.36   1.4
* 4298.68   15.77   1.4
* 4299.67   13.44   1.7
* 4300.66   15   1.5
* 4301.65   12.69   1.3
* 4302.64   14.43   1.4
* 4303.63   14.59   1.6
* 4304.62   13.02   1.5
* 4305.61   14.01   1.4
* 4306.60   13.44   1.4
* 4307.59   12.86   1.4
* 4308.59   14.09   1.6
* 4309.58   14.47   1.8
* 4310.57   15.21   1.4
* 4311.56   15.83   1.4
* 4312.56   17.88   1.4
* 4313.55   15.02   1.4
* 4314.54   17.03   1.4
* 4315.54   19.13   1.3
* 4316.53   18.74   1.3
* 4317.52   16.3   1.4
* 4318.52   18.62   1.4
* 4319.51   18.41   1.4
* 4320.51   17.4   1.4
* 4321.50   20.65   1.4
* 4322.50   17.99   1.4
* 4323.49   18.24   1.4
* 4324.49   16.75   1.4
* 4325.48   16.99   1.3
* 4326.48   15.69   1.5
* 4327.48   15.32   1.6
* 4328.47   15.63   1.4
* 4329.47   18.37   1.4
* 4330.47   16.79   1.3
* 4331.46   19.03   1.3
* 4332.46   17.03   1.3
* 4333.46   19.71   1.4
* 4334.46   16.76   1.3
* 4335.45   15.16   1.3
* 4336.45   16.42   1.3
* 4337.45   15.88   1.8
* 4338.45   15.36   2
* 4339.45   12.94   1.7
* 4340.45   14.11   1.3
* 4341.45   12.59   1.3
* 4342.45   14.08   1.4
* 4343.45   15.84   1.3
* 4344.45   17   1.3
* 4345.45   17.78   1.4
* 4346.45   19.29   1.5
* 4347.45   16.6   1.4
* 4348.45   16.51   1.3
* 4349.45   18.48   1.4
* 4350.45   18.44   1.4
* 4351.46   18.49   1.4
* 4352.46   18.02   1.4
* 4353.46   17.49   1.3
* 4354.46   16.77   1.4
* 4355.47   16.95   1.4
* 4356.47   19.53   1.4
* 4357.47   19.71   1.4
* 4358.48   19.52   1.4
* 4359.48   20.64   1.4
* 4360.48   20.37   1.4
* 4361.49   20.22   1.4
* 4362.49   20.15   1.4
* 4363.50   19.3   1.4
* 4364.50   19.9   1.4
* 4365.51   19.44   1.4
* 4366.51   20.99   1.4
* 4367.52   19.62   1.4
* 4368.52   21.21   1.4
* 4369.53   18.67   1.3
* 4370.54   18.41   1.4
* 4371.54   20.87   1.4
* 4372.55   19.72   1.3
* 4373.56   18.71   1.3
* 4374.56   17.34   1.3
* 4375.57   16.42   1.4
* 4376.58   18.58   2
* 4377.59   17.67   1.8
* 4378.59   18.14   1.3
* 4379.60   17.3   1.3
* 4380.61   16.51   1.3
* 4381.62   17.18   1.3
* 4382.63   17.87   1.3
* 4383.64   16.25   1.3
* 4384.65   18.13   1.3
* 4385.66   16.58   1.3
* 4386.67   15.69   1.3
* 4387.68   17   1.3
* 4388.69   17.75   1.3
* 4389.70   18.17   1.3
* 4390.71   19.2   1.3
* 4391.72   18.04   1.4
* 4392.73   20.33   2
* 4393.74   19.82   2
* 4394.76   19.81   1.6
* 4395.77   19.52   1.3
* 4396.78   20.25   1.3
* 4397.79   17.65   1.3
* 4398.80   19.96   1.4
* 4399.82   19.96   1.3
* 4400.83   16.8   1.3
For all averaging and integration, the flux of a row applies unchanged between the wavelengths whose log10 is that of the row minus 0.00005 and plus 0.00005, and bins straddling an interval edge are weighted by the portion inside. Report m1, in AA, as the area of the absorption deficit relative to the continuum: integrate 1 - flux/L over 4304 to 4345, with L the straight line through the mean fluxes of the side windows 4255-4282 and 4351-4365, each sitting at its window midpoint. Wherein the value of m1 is 4.62 AA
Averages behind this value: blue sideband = 17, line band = 16.2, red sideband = 19.1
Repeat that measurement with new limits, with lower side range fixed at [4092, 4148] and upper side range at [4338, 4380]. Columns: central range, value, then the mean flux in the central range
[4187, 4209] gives 0.7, 15.7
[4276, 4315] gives 4.3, 15.4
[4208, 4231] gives -1.0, 17.2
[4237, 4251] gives 0.3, 16.4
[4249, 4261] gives 0.0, 16.9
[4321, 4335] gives 0.2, 17.5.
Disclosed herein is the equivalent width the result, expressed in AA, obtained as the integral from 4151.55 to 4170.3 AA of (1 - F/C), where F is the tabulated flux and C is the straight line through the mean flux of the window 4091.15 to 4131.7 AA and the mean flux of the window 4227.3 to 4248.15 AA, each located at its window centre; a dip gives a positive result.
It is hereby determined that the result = 0.4 AA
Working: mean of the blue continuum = 15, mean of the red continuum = 16.9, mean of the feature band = 15.3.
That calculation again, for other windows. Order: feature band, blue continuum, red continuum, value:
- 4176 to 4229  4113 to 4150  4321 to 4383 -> 1.3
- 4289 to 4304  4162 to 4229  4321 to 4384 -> 1.8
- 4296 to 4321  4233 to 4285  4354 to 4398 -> 3.0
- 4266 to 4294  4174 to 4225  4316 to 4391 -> 1.0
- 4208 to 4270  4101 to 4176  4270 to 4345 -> -4.7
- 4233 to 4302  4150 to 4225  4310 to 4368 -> 1.5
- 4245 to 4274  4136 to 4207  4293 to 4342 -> -2.2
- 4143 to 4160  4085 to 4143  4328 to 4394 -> 0.8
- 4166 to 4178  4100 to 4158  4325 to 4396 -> 0.4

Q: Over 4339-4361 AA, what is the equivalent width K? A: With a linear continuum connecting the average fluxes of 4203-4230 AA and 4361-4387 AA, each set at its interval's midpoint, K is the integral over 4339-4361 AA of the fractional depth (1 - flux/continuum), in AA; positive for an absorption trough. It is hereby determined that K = 1.1 AA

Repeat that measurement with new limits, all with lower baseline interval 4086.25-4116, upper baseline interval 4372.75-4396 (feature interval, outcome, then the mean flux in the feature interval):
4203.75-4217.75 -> -0.6 AA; 16.9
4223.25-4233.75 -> 0.0 AA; 16.5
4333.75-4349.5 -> 1.4 AA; 15.9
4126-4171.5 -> -0.1 AA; 15.6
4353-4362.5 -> -0.8 AA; 19.1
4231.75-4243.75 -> 0.3 AA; 16.1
